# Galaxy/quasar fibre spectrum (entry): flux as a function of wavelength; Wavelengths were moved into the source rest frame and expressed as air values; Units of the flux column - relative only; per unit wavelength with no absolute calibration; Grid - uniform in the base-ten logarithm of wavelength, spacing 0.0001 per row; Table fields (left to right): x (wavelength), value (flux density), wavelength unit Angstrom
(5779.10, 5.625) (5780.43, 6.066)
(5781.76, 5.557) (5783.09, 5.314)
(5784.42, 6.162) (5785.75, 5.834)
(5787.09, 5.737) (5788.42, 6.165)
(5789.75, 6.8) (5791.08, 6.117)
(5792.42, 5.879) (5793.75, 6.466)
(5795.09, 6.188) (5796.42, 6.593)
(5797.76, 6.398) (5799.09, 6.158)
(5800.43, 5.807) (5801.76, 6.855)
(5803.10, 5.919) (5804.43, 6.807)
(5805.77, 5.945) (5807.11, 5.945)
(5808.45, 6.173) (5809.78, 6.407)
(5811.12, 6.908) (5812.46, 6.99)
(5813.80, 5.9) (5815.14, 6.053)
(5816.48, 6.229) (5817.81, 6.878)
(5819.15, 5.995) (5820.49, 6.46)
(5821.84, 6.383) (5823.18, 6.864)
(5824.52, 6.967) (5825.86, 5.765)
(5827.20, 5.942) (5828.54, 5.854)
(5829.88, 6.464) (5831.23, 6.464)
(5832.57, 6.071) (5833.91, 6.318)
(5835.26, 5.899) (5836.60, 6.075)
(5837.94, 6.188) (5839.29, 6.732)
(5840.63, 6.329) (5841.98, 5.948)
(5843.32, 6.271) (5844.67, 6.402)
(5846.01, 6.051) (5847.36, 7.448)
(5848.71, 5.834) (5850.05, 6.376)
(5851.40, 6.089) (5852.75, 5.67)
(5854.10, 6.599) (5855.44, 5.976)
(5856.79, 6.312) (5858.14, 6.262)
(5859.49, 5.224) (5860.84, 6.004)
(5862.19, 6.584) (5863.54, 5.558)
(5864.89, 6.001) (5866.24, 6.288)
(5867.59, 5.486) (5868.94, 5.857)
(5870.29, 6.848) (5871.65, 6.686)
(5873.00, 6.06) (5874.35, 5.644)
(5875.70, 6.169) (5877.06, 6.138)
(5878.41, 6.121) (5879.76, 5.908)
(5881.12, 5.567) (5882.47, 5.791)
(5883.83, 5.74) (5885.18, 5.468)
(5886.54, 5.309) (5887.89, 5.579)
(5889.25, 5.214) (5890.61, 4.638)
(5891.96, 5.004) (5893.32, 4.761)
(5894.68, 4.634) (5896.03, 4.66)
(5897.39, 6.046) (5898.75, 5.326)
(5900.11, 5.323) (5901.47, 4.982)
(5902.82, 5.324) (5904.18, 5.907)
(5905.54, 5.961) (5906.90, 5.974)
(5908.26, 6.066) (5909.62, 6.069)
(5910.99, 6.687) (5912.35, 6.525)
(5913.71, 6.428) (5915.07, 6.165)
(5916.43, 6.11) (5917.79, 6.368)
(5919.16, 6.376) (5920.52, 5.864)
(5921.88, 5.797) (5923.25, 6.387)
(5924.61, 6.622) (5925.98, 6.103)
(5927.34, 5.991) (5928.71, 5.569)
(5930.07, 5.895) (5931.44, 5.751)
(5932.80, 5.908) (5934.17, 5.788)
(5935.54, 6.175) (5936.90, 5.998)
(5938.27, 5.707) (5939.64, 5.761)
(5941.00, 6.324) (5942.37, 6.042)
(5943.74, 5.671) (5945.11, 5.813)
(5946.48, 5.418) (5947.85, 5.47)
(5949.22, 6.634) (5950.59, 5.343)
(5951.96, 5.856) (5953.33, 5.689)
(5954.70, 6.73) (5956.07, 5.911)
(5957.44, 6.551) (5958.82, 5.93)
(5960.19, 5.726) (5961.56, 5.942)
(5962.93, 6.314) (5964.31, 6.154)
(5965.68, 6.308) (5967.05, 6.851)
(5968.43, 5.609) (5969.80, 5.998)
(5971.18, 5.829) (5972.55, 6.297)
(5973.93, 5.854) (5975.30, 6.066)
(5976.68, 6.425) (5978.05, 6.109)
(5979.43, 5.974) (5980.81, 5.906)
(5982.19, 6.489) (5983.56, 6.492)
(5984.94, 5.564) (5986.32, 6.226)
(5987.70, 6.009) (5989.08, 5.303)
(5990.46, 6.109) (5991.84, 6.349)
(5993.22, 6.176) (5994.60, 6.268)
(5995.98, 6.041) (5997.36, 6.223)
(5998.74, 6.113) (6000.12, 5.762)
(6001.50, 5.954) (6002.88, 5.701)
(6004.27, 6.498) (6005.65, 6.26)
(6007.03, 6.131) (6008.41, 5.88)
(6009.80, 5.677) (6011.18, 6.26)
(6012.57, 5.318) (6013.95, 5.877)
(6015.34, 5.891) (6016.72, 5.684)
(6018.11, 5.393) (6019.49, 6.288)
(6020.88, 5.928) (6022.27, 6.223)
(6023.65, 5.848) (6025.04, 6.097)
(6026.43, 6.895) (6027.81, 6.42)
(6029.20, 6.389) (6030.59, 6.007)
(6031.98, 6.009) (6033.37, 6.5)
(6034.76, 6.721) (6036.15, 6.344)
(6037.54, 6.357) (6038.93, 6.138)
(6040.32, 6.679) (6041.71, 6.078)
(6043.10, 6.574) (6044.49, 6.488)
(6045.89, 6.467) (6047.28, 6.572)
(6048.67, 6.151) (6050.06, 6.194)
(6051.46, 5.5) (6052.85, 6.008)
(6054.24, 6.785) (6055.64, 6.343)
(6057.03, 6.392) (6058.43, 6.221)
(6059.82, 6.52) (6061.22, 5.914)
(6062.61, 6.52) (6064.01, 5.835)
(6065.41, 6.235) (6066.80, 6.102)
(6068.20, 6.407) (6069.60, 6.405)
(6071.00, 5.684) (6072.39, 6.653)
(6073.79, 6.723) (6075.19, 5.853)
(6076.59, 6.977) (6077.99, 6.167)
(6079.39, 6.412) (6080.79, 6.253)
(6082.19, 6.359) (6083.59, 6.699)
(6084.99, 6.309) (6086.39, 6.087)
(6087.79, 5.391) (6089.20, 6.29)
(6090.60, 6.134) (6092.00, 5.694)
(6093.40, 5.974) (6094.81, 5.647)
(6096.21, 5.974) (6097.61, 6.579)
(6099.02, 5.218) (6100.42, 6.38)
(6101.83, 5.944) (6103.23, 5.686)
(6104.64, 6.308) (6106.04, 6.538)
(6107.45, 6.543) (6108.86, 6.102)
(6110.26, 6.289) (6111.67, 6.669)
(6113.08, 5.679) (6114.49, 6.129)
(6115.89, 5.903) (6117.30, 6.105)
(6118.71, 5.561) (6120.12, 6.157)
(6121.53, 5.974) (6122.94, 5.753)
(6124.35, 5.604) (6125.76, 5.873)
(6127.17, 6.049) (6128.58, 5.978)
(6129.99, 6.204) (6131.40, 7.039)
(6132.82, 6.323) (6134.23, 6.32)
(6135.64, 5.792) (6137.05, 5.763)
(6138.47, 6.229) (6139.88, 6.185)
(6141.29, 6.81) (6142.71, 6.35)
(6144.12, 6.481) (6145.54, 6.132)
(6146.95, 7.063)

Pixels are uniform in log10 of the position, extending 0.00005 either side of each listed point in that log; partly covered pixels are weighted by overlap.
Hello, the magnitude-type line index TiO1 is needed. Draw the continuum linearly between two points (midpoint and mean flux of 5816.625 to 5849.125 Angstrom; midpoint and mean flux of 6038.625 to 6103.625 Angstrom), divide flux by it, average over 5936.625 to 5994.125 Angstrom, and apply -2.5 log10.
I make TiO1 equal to 0.04 mag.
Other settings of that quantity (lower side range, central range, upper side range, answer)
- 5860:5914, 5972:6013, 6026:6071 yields 0.01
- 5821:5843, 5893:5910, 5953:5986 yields 0.13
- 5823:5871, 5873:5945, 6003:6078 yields 0.07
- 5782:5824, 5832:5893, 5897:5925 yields 0.02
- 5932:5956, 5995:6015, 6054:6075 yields 0.02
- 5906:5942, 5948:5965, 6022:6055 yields 0.02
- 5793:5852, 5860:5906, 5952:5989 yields 0.10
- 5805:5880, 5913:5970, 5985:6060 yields 0.03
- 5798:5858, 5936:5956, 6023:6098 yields 0.07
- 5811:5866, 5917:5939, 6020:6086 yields 0.04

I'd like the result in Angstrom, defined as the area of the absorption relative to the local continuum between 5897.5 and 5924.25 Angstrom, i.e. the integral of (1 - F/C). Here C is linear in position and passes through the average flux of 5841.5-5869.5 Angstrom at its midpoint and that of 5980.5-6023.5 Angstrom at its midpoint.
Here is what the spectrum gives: 0.3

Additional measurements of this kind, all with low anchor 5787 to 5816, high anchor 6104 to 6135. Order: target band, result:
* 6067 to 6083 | -0.48 Angstrom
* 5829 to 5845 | 0.05 Angstrom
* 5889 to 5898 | 1.83 Angstrom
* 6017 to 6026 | 0.31 Angstrom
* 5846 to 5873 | 0.46 Angstrom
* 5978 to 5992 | 0.39 Angstrom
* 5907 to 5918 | -0.08 Angstrom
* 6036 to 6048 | -0.46 Angstrom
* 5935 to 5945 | 0.46 Angstrom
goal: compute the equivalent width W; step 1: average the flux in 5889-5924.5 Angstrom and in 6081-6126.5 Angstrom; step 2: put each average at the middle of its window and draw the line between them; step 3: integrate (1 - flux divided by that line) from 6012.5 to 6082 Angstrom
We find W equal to -3.2 Angstrom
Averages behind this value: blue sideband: 5.74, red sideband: 6.05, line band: 6.24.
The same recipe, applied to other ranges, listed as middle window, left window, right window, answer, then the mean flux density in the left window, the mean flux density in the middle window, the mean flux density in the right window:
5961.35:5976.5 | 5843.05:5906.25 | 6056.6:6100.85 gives -0.4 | 5.81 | 6.13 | 6.19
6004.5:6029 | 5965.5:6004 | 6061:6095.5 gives 0.4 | 6.07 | 6.02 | 6.19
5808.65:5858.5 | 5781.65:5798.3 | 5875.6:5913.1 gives -3.5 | 6.11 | 6.31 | 5.6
